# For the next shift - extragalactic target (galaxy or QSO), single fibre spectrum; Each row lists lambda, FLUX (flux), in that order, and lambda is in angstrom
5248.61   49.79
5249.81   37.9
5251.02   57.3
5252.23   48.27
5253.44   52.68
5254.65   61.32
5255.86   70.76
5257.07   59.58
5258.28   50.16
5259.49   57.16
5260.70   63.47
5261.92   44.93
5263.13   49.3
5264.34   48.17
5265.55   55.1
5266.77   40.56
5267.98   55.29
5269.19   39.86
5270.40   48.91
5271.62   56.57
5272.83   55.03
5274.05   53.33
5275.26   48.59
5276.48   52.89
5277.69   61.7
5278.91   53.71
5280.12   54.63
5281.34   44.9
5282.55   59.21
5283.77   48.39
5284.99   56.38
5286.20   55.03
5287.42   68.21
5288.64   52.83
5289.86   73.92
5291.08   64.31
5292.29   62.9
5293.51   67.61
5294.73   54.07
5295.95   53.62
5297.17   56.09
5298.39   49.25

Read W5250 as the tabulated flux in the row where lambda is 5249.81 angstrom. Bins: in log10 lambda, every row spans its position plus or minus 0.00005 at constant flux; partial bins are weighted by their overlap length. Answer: 37.9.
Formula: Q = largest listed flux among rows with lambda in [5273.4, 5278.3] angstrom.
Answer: 61.7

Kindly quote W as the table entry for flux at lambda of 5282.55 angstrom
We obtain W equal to 59.21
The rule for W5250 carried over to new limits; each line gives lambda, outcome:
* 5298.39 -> 49.25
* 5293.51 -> 67.61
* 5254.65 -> 61.32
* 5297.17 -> 56.09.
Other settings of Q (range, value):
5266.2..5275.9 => 56.57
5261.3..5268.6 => 55.29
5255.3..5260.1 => 70.76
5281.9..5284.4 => 59.21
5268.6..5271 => 48.91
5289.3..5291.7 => 73.92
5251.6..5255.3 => 61.32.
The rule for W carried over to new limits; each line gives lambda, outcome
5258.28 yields 50.16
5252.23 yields 48.27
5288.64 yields 52.83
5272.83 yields 55.03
